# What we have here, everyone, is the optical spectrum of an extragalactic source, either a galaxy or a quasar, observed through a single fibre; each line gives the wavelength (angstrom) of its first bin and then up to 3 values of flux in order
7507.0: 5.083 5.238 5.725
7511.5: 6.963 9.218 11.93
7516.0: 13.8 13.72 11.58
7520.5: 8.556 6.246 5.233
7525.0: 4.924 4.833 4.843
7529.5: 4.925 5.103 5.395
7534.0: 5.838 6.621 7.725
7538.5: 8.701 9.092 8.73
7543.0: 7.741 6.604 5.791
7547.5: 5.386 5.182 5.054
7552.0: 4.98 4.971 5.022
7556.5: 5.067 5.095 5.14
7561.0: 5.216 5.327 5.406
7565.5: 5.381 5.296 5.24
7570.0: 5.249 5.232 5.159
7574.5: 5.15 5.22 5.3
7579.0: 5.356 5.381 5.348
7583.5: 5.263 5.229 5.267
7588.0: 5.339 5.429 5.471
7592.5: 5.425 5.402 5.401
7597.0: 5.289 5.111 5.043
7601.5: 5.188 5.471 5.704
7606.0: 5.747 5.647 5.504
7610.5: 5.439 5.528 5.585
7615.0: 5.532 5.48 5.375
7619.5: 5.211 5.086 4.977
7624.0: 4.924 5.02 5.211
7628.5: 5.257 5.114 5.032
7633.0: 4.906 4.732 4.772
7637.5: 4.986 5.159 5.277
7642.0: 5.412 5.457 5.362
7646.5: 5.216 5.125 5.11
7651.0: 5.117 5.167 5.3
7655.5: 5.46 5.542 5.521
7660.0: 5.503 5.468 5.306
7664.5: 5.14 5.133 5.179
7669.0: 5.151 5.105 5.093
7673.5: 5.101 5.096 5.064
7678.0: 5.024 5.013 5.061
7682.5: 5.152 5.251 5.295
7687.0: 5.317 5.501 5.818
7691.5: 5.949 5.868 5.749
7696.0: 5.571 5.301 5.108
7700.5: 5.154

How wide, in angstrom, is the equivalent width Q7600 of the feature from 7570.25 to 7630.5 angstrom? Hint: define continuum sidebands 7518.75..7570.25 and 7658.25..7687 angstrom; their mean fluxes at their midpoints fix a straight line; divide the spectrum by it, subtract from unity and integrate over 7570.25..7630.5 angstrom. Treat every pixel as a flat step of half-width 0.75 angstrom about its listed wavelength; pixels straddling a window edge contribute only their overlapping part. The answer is 3.4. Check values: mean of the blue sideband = 6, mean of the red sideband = 5.19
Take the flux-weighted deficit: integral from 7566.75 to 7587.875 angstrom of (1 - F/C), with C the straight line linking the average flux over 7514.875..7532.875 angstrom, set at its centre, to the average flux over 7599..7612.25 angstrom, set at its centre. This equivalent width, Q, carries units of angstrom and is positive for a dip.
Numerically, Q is 3.15 angstrom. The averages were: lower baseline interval 7.57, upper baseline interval 5.47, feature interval 5.27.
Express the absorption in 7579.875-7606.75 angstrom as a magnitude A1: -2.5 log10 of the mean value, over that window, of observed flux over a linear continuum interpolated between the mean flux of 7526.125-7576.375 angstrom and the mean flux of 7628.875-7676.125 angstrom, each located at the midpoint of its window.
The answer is 0.03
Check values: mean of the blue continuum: 5.77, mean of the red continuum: 5.19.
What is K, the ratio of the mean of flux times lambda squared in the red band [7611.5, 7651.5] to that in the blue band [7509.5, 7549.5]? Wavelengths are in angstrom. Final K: 0.72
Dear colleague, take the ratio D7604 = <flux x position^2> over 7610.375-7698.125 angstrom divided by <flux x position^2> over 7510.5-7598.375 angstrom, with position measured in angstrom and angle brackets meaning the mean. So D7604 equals 0.87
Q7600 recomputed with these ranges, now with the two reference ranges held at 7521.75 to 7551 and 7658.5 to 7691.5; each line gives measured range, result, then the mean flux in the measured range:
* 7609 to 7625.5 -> 1.0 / 5.31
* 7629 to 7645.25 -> 1.2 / 5.1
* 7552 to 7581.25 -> 3.8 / 5.22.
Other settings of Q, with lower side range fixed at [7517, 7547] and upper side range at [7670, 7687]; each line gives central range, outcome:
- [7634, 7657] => 1.5 angstrom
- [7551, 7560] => 2.3 angstrom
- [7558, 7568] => 2.0 angstrom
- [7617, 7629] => 1.5 angstrom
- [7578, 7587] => 1.5 angstrom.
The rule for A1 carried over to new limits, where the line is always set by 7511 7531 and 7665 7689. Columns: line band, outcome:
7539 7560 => 0.250 mag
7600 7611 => 0.183 mag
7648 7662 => 0.046 mag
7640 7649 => 0.092 mag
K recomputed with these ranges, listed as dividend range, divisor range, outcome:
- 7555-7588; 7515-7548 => 0.72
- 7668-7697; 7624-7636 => 1.08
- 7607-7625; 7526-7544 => 0.82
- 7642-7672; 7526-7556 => 0.89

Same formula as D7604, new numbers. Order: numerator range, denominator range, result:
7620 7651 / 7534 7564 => 0.85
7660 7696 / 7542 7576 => 1.01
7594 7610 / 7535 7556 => 0.84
